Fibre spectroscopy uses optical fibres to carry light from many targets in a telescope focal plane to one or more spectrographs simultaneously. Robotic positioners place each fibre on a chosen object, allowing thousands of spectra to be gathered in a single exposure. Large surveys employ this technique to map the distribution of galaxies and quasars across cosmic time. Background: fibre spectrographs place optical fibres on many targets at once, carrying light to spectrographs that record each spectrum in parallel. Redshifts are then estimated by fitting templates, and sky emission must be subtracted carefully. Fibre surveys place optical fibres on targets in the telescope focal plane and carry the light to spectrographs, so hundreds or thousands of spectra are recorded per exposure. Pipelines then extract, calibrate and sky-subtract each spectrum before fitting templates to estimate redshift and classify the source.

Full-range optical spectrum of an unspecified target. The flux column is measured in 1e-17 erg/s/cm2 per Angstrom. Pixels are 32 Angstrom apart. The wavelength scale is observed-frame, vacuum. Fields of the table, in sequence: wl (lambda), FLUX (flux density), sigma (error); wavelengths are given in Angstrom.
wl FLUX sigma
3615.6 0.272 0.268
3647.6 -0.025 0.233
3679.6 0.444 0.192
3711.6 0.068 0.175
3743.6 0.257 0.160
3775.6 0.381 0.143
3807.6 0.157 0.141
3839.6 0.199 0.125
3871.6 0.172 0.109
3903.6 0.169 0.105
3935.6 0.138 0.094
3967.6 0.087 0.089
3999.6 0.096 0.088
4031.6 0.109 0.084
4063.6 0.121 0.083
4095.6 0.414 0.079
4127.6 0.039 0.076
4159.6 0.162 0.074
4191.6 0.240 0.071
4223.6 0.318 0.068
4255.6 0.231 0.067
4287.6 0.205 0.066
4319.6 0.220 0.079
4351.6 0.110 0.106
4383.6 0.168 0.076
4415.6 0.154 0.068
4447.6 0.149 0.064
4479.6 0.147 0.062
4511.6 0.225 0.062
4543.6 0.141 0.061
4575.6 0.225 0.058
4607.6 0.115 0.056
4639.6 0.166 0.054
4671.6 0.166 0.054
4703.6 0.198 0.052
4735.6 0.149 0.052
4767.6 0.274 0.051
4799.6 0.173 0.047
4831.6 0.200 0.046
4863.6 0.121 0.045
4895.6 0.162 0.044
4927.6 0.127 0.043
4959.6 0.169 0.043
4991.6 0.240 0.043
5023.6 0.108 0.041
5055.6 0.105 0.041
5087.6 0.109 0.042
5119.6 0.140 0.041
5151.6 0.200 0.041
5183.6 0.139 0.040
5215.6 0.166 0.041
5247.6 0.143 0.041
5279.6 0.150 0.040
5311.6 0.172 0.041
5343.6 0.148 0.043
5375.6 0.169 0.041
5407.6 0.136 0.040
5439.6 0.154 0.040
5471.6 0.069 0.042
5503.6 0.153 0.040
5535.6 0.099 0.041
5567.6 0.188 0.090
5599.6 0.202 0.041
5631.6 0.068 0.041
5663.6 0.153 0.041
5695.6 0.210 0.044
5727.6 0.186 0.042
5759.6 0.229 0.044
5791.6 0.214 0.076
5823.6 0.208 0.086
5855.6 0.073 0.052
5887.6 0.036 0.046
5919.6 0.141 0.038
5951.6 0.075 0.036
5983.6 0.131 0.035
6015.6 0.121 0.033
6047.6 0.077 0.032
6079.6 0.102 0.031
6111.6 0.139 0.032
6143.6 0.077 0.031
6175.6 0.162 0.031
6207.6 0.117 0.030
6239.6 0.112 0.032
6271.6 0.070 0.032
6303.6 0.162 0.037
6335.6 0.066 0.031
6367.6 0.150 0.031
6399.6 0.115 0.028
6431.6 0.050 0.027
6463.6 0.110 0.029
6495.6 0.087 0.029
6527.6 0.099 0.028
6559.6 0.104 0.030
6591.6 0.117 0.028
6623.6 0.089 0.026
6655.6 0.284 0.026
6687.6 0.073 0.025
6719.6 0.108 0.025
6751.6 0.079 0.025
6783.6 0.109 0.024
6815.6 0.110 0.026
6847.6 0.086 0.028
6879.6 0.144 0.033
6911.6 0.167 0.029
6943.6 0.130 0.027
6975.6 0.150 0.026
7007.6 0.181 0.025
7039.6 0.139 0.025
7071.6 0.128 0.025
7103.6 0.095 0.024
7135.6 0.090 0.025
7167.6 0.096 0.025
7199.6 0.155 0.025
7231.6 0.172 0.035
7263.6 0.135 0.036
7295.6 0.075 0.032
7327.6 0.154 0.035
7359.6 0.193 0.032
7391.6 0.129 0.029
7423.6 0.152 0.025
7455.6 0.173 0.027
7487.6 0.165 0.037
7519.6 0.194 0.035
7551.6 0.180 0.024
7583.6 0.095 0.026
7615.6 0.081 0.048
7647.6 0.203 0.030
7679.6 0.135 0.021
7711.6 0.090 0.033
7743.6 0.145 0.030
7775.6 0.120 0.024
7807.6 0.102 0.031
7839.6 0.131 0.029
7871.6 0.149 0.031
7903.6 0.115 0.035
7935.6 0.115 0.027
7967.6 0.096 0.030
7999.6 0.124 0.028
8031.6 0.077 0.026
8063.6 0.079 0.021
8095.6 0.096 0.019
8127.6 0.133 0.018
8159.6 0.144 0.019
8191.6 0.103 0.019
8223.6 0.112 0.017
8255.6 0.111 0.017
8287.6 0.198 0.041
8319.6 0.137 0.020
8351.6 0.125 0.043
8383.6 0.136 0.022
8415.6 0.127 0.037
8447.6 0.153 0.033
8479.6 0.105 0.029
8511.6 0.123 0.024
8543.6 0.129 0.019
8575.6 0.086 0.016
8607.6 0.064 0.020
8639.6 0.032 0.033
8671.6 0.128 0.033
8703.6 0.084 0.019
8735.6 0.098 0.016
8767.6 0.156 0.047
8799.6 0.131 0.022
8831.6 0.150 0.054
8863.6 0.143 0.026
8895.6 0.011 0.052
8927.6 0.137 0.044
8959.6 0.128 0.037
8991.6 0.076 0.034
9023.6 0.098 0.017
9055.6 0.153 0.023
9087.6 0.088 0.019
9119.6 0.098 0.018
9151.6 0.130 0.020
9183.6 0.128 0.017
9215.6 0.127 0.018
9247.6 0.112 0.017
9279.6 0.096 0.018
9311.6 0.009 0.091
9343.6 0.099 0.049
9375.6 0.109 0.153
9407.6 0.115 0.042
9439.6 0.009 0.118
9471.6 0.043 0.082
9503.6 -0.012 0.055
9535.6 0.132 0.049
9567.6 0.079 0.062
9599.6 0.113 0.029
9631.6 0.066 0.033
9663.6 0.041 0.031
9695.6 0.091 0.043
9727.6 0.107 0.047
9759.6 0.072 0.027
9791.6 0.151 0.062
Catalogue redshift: 0.786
